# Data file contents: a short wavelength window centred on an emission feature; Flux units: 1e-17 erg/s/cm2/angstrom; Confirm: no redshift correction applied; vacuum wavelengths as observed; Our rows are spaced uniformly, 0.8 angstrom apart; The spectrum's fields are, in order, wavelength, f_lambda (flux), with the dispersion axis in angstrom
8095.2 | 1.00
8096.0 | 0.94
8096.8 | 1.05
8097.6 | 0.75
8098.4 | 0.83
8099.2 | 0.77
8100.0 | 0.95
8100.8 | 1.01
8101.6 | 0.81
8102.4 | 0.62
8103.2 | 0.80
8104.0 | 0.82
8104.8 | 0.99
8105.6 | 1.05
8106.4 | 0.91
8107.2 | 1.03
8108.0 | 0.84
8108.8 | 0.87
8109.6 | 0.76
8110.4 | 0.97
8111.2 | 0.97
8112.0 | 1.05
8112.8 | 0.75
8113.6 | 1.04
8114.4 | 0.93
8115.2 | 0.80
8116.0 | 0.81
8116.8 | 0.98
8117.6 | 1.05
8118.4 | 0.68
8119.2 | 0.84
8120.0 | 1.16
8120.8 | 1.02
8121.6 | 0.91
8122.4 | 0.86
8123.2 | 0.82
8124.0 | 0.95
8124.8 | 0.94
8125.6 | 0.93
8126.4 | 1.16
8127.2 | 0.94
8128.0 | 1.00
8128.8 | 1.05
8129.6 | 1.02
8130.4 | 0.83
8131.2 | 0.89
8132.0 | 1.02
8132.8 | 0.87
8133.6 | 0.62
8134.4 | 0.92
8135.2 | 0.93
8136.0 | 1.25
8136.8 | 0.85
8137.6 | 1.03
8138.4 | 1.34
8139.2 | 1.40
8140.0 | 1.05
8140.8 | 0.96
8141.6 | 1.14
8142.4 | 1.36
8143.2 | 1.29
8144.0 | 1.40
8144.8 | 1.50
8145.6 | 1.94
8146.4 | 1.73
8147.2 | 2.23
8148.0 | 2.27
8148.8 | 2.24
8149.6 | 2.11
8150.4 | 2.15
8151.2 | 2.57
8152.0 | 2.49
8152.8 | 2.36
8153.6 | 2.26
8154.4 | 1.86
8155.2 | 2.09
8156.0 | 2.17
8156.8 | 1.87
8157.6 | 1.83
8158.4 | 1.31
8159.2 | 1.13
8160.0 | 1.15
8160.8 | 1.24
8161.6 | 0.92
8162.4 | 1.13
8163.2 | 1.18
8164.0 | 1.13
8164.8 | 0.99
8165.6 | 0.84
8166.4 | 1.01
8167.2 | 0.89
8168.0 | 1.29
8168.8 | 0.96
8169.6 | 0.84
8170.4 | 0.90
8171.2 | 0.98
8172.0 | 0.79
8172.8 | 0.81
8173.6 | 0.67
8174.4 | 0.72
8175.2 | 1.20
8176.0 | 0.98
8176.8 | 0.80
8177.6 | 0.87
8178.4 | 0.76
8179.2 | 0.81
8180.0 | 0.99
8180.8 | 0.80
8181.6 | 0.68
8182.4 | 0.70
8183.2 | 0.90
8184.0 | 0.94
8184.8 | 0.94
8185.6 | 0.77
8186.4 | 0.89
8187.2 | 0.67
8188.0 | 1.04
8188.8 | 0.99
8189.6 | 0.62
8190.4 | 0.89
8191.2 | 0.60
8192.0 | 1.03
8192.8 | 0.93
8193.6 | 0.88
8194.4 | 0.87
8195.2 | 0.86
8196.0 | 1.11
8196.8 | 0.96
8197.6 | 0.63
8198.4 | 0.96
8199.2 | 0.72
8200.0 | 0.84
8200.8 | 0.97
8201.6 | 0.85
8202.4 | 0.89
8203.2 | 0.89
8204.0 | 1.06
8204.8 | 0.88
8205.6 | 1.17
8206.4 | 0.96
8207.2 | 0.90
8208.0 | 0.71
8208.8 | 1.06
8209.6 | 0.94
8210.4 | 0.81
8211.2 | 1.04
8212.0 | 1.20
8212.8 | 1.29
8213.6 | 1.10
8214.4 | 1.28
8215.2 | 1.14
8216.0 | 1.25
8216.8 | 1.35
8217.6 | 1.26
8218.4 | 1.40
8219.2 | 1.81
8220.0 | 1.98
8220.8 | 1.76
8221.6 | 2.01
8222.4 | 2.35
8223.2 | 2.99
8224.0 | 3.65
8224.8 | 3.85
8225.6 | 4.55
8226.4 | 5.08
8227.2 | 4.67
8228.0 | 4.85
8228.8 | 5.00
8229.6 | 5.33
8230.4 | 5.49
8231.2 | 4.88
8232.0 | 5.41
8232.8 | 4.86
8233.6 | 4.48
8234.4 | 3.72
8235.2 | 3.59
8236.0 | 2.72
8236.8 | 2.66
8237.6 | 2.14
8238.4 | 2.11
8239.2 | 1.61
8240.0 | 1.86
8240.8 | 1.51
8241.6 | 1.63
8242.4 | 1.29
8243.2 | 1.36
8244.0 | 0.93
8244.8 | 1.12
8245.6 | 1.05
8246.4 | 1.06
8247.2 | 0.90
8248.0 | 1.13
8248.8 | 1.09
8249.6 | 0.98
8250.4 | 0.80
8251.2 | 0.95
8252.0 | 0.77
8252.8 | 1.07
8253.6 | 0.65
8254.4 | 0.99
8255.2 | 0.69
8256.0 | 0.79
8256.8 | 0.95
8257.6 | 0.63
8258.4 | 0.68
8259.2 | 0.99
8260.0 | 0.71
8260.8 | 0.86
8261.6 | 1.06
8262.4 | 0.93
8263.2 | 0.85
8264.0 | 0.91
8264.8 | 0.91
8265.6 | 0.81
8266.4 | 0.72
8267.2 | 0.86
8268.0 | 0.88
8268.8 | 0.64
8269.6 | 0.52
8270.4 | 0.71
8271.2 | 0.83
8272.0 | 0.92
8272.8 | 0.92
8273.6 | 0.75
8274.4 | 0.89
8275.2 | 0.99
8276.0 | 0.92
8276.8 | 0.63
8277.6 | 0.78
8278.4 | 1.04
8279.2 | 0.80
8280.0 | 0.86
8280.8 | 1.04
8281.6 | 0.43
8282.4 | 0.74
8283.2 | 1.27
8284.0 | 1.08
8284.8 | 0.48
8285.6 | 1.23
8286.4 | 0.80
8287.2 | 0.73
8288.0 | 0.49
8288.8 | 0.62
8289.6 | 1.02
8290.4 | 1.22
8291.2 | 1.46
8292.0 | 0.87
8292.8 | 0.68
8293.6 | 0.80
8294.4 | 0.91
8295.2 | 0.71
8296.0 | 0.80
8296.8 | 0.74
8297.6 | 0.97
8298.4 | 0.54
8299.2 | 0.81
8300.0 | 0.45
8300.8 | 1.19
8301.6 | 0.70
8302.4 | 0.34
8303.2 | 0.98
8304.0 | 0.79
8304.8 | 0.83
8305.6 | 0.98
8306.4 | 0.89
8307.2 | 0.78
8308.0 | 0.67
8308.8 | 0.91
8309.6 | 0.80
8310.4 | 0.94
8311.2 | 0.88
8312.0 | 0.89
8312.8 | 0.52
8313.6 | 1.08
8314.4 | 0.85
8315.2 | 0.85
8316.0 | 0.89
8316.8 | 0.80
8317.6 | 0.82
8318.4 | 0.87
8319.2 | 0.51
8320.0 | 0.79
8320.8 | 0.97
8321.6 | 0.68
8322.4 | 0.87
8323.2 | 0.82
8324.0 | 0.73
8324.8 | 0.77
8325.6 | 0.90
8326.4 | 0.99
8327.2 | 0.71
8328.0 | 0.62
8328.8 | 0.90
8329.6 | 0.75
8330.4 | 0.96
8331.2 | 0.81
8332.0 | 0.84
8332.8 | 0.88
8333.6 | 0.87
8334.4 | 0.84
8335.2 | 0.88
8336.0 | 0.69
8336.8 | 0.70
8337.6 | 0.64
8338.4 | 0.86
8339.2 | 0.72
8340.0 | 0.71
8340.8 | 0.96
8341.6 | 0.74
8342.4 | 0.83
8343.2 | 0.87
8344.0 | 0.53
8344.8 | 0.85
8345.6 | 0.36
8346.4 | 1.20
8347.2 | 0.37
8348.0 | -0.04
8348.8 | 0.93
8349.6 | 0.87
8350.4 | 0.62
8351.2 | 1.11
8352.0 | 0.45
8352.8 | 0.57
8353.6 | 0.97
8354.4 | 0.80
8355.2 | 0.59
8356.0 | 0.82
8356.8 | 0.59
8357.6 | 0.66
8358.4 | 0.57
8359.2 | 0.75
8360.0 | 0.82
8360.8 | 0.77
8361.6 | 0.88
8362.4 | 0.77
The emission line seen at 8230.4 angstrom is [O III] 5007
